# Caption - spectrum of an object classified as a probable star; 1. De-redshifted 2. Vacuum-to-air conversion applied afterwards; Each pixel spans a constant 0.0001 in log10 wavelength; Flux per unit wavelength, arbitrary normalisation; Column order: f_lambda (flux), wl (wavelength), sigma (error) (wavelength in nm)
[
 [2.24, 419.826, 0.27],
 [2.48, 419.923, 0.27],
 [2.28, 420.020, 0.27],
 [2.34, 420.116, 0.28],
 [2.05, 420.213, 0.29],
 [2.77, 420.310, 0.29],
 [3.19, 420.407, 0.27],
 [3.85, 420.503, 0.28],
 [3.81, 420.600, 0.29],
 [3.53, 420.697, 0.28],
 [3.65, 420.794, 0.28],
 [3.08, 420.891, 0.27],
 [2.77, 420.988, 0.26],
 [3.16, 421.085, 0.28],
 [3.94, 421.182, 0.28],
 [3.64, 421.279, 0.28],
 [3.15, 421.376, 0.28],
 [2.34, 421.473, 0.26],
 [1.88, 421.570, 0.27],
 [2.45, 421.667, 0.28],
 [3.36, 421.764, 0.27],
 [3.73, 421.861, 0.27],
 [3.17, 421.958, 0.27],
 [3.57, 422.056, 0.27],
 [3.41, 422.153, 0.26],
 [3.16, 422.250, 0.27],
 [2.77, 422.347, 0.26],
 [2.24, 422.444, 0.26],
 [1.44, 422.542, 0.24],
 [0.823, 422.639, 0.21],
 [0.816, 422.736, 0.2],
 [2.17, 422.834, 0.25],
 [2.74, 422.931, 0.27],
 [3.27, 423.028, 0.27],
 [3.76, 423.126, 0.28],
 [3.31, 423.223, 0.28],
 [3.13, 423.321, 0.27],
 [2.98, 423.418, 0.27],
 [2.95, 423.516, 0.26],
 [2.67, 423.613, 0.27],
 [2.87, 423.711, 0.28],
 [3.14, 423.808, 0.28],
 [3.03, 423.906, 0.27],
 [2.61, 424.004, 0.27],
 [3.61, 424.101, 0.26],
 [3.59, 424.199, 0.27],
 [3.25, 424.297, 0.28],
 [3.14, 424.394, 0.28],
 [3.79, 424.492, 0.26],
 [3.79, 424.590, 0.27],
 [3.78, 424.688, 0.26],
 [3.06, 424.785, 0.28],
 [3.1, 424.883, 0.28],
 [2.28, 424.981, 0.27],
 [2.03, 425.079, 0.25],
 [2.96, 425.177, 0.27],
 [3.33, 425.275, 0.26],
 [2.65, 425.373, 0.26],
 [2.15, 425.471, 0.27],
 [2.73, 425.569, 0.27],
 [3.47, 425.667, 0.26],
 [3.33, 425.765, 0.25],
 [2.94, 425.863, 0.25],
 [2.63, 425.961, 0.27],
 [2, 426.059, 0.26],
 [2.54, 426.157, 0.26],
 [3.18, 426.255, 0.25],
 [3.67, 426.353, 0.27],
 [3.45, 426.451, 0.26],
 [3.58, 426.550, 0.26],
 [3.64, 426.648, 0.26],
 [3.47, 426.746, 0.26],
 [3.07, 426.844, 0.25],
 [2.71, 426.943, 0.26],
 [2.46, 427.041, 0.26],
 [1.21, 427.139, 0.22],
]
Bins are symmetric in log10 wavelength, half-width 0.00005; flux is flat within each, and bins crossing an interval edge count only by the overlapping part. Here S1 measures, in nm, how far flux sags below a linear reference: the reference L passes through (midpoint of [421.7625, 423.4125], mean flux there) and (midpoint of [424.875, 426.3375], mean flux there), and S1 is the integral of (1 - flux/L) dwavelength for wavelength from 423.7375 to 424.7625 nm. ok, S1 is -0.22 nm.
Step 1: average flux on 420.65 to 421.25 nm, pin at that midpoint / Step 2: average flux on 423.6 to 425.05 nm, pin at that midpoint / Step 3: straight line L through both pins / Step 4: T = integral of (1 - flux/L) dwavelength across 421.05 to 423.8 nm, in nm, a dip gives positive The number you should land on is 0.39 nm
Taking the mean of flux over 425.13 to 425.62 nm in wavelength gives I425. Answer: 2.76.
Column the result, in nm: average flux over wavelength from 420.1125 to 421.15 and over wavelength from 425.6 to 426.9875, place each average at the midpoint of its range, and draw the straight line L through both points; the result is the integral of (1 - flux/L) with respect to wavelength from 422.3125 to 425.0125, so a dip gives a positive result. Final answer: 0.23 nm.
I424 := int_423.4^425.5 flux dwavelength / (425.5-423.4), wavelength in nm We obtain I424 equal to 3.04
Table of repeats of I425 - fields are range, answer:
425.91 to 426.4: 2.8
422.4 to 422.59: 1.82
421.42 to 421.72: 2.26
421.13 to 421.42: 3.58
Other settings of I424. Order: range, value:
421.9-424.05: 2.73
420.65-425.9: 2.96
